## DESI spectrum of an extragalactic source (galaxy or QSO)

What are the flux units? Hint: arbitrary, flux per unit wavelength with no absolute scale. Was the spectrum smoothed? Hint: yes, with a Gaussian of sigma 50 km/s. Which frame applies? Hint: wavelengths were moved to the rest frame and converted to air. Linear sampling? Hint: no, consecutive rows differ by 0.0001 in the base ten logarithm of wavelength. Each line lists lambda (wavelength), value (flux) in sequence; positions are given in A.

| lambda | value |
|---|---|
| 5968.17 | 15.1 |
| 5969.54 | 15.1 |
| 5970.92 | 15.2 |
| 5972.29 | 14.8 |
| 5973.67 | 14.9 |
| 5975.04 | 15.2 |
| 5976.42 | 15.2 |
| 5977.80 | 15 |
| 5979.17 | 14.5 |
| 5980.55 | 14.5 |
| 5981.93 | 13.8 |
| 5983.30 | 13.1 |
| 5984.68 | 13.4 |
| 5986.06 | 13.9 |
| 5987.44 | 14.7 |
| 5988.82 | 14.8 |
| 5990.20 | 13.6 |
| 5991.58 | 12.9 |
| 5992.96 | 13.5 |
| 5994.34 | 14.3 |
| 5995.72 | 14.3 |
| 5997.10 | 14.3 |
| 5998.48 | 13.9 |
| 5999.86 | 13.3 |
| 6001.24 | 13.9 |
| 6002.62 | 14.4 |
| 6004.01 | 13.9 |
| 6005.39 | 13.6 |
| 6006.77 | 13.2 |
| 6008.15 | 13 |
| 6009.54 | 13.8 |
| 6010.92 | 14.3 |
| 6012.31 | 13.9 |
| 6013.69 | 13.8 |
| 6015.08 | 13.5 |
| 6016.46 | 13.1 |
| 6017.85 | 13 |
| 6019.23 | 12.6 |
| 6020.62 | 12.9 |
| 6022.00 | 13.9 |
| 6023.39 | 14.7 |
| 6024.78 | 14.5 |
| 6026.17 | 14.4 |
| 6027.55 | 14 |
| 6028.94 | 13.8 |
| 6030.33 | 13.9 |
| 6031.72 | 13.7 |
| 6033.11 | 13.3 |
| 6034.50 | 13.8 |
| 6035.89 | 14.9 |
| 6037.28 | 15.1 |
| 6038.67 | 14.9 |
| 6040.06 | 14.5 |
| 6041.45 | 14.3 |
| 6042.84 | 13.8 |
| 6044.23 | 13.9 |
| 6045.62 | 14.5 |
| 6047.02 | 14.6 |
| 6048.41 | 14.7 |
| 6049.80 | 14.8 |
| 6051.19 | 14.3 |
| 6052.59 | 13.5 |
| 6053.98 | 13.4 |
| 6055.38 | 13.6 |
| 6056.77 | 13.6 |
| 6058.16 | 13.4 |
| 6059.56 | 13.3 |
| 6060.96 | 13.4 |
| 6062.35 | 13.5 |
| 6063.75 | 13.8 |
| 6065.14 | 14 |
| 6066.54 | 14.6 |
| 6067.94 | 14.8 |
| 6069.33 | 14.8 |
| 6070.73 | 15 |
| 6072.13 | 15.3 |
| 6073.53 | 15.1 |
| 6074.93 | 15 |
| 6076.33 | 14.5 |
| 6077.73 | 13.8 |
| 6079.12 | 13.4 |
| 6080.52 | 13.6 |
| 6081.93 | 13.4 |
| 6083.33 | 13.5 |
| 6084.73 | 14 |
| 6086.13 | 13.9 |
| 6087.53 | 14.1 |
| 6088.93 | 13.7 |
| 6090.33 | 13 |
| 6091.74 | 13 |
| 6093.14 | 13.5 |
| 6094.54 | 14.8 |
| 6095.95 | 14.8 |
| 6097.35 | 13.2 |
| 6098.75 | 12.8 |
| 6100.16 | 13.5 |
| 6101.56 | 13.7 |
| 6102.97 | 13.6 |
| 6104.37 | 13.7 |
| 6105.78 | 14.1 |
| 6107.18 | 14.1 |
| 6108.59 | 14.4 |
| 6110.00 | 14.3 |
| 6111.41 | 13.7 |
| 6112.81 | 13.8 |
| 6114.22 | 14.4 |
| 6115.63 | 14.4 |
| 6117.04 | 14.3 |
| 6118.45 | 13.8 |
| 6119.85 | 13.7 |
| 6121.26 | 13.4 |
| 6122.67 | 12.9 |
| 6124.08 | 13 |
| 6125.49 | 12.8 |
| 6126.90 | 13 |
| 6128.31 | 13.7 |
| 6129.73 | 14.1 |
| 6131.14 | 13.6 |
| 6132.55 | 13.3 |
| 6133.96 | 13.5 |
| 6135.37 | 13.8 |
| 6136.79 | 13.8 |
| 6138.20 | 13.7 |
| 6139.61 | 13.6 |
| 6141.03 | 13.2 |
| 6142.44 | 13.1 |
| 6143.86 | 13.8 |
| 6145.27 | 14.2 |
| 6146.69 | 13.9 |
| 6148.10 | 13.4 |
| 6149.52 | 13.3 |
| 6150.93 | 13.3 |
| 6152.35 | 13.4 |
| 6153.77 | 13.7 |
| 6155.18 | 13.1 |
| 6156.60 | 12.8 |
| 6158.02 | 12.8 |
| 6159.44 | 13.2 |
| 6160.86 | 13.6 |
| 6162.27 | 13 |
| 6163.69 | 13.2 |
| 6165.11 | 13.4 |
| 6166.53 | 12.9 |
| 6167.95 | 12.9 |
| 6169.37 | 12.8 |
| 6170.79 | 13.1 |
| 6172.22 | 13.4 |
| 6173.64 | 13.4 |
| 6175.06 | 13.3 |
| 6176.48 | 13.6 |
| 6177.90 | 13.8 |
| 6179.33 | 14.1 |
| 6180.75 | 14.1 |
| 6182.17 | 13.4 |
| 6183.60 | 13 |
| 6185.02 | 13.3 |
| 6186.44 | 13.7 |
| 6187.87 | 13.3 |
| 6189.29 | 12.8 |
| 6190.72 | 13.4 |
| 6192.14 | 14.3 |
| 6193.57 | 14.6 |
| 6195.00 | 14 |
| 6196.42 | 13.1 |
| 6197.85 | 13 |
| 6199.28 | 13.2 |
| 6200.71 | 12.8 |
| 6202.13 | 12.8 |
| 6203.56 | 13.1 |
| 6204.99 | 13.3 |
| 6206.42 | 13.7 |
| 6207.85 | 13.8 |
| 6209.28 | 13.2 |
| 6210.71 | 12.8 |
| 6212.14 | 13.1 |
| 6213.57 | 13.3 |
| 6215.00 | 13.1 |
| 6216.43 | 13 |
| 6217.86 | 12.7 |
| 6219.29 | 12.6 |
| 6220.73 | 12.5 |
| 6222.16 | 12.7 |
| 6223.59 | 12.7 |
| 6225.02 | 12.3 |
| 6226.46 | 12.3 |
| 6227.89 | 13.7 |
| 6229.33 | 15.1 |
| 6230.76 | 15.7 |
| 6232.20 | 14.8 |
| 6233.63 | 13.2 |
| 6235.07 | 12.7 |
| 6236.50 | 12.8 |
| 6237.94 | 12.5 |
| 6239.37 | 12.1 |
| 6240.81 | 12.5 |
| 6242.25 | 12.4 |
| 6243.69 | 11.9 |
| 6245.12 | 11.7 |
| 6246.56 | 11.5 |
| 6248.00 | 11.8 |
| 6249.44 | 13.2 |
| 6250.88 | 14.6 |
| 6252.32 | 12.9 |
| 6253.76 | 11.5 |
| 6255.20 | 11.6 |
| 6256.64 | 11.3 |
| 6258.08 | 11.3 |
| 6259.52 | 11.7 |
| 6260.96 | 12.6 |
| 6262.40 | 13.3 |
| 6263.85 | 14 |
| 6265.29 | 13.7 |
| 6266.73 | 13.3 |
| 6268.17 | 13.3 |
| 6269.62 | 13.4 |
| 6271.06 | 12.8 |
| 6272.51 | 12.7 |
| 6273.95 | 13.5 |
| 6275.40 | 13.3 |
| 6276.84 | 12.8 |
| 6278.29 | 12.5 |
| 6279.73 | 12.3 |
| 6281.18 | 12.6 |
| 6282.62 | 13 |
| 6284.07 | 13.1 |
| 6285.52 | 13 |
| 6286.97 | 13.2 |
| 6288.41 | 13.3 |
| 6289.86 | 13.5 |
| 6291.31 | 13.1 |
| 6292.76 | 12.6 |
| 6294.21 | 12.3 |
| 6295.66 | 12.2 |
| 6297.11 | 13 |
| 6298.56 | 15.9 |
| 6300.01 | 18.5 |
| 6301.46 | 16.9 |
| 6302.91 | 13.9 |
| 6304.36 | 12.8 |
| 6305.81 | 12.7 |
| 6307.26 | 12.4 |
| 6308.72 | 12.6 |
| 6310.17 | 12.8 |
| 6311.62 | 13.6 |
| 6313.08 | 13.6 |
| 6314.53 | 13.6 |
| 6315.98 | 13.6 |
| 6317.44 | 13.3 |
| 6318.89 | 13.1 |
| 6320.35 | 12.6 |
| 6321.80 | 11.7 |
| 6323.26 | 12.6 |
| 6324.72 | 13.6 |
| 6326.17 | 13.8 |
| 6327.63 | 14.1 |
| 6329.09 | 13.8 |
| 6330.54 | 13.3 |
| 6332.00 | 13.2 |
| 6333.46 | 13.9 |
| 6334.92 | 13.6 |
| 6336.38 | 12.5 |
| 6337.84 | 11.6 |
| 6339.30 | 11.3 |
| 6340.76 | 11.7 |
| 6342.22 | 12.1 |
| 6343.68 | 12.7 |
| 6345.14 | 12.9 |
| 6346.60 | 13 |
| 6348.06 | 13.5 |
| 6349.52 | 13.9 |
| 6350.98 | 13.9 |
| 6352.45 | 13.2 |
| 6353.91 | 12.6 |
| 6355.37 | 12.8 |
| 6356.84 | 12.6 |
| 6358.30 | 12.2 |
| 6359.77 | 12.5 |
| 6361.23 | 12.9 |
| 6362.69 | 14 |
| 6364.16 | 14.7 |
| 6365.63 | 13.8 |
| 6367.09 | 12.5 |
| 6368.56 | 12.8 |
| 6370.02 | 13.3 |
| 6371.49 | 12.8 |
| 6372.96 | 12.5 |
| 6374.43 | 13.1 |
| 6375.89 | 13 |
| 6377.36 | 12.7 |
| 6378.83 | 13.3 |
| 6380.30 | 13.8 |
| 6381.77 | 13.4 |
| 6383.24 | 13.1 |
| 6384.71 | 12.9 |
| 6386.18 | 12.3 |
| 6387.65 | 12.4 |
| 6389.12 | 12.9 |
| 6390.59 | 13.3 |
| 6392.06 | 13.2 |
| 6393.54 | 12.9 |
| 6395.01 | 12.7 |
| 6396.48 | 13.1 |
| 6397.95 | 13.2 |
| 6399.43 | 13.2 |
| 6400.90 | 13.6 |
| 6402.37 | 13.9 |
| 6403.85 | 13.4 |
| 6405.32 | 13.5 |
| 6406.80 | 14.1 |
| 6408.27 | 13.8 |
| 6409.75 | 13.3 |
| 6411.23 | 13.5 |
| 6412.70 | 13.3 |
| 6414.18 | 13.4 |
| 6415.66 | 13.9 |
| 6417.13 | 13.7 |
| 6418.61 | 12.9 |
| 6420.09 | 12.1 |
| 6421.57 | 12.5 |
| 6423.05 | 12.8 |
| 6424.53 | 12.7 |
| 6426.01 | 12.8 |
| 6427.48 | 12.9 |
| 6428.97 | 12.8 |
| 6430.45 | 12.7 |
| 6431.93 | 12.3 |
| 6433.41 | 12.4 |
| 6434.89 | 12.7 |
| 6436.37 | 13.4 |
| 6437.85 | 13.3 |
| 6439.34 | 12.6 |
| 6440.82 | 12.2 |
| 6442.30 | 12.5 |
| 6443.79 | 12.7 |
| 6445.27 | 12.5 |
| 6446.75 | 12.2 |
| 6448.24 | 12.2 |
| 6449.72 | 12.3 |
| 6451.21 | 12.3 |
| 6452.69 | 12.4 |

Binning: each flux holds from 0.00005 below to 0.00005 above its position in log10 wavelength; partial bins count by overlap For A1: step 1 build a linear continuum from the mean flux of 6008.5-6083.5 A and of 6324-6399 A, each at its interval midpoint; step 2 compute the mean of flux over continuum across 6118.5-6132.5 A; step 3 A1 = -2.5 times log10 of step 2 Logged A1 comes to 0.032 mag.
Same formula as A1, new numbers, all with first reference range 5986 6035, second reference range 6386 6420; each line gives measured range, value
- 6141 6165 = 0.02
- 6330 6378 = 0.03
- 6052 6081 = -0.03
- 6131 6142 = 0.01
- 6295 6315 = -0.04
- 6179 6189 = 0.00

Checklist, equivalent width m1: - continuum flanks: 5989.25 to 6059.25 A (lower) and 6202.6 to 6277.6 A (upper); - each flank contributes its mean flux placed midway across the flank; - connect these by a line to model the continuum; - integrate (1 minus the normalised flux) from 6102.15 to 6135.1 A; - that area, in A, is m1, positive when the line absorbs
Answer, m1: -0.6 A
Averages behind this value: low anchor 13.9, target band 13.7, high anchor 12.9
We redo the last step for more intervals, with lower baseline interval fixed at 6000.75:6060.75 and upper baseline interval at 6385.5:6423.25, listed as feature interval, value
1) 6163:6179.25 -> 0.4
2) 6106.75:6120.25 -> -0.3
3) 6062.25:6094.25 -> -0.6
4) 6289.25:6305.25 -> -0.8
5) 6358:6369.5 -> 0.0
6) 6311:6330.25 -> 0.1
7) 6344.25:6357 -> 0.1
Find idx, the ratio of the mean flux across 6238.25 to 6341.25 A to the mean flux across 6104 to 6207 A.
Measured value 0.96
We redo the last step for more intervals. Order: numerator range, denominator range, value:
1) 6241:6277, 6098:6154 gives 0.93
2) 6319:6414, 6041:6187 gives 0.95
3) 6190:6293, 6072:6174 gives 0.95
